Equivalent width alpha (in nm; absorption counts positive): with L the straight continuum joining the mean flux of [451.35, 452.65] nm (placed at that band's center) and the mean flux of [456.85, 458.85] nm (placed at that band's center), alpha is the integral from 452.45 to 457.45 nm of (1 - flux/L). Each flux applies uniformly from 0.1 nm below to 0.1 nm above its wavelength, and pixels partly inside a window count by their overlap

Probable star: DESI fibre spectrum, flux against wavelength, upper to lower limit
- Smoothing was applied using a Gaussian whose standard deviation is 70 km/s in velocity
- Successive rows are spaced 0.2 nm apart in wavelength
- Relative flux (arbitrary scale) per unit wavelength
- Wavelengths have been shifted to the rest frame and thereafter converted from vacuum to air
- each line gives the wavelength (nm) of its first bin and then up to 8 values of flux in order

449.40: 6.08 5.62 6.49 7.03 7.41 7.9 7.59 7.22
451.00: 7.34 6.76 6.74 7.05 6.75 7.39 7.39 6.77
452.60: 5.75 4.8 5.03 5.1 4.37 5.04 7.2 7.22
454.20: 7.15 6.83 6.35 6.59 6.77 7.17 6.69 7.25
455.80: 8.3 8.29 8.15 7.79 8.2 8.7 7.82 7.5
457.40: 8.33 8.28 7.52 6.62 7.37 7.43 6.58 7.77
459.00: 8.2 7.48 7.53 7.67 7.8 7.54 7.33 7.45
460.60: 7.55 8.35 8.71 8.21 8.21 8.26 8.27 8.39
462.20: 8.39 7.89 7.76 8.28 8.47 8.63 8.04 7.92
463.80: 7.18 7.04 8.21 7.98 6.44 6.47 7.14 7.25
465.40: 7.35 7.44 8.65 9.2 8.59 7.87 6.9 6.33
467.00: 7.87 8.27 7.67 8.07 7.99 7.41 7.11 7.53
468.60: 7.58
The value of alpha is 0.25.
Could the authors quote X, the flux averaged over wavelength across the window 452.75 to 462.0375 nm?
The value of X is 7.35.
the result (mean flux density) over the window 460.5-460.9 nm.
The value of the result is 7.95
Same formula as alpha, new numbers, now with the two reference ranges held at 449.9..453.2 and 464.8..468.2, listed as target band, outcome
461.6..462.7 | -0.11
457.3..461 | -0.20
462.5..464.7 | -0.09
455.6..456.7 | -0.16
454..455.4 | 0.02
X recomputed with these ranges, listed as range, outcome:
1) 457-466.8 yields 7.77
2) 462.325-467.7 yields 7.74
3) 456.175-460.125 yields 7.7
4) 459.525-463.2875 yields 8.06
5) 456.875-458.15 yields 7.69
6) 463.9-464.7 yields 7.42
